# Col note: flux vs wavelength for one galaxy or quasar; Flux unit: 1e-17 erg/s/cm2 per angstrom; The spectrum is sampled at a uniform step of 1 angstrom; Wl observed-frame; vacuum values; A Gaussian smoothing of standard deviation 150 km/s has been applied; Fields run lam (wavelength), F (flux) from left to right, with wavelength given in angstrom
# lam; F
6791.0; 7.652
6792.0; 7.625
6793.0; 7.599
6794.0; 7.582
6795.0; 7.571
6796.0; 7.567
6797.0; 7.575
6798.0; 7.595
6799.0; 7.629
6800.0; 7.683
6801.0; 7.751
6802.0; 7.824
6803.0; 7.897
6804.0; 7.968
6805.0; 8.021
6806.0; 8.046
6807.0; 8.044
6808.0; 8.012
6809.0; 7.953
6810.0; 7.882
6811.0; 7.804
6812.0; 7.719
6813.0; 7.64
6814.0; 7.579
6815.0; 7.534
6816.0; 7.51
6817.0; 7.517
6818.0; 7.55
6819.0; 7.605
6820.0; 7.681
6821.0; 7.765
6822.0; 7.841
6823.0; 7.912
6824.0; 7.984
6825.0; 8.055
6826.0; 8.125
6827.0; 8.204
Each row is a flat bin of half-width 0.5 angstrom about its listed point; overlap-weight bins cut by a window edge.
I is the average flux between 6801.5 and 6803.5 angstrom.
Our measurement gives 7.86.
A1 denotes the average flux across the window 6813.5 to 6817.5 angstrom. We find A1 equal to 7.54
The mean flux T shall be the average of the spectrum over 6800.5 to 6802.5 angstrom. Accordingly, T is 7.79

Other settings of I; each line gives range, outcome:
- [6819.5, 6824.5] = 7.84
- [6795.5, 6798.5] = 7.58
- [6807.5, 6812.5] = 7.87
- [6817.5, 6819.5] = 7.58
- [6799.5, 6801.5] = 7.72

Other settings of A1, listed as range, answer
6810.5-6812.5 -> 7.76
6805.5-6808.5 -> 8.03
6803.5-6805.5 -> 7.99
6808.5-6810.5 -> 7.92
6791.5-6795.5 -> 7.59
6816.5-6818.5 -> 7.53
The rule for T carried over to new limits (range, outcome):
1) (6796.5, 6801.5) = 7.65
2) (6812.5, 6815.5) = 7.58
